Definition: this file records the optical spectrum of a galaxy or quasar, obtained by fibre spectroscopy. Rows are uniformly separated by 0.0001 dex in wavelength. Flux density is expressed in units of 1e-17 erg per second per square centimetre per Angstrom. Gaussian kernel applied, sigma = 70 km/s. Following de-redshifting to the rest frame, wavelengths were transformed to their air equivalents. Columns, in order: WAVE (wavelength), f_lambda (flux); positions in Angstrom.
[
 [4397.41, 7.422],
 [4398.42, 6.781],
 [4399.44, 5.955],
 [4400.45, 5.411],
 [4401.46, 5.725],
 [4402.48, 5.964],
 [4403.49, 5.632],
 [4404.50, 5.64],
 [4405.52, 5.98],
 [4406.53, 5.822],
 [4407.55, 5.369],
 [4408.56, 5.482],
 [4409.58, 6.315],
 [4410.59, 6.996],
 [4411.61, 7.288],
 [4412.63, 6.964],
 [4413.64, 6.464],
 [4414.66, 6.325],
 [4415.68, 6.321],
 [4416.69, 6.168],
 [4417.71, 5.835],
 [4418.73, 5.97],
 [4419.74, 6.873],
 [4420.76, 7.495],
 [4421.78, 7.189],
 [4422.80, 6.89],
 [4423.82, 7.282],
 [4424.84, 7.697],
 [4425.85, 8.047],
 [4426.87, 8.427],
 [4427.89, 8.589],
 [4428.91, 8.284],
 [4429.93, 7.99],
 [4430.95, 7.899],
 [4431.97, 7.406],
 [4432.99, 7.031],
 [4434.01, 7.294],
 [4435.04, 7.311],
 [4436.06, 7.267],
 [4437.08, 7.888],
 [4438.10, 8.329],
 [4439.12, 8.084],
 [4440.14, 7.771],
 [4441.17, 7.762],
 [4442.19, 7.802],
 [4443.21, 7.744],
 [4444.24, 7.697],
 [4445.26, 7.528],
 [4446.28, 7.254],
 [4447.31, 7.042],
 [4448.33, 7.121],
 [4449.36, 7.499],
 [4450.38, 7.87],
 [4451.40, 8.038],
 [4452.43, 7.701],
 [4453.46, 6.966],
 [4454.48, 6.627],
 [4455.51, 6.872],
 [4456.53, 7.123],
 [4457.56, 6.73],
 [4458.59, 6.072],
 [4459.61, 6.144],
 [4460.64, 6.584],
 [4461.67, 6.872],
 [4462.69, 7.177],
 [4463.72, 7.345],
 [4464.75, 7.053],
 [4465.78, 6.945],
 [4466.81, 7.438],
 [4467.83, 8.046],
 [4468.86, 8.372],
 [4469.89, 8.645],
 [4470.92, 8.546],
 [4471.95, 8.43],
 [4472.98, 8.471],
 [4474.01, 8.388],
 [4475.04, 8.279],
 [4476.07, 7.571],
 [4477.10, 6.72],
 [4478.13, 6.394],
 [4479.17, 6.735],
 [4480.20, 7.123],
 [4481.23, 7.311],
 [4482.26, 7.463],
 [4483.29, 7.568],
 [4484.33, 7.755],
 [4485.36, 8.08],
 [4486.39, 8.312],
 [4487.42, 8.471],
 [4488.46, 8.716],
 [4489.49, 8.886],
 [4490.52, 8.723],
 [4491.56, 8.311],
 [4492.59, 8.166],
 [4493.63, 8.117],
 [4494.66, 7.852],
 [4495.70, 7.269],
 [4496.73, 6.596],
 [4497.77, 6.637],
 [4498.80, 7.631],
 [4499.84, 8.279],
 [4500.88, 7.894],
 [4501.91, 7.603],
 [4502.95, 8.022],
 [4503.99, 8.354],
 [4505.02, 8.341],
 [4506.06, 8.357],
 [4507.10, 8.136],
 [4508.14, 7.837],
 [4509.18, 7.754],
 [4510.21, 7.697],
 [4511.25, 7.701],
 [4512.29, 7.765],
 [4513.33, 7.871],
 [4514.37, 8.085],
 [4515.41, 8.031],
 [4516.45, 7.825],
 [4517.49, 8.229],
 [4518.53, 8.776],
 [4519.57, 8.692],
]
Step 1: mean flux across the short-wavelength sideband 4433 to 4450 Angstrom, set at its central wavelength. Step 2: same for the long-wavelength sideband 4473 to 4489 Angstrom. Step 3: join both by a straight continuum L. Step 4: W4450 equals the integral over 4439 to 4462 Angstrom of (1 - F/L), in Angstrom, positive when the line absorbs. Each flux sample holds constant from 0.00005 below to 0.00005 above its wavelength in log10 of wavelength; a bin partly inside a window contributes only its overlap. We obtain 1.1 Angstrom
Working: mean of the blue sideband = 7.57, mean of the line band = 7.24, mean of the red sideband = 7.69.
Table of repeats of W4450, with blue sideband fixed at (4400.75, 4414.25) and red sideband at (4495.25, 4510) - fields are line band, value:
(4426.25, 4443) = -3.1 Angstrom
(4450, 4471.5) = -0.8 Angstrom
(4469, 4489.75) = -1.5 Angstrom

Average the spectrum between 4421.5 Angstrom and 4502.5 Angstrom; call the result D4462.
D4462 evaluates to 7.61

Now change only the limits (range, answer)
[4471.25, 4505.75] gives 7.84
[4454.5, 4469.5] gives 7.06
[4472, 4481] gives 7.5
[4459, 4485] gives 7.49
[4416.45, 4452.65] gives 7.51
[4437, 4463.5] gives 7.31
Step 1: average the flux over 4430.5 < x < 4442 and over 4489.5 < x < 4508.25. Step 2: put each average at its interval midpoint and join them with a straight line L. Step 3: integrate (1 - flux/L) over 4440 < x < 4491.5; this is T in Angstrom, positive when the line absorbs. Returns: 1.4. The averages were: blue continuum 7.64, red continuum 7.92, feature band 7.56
